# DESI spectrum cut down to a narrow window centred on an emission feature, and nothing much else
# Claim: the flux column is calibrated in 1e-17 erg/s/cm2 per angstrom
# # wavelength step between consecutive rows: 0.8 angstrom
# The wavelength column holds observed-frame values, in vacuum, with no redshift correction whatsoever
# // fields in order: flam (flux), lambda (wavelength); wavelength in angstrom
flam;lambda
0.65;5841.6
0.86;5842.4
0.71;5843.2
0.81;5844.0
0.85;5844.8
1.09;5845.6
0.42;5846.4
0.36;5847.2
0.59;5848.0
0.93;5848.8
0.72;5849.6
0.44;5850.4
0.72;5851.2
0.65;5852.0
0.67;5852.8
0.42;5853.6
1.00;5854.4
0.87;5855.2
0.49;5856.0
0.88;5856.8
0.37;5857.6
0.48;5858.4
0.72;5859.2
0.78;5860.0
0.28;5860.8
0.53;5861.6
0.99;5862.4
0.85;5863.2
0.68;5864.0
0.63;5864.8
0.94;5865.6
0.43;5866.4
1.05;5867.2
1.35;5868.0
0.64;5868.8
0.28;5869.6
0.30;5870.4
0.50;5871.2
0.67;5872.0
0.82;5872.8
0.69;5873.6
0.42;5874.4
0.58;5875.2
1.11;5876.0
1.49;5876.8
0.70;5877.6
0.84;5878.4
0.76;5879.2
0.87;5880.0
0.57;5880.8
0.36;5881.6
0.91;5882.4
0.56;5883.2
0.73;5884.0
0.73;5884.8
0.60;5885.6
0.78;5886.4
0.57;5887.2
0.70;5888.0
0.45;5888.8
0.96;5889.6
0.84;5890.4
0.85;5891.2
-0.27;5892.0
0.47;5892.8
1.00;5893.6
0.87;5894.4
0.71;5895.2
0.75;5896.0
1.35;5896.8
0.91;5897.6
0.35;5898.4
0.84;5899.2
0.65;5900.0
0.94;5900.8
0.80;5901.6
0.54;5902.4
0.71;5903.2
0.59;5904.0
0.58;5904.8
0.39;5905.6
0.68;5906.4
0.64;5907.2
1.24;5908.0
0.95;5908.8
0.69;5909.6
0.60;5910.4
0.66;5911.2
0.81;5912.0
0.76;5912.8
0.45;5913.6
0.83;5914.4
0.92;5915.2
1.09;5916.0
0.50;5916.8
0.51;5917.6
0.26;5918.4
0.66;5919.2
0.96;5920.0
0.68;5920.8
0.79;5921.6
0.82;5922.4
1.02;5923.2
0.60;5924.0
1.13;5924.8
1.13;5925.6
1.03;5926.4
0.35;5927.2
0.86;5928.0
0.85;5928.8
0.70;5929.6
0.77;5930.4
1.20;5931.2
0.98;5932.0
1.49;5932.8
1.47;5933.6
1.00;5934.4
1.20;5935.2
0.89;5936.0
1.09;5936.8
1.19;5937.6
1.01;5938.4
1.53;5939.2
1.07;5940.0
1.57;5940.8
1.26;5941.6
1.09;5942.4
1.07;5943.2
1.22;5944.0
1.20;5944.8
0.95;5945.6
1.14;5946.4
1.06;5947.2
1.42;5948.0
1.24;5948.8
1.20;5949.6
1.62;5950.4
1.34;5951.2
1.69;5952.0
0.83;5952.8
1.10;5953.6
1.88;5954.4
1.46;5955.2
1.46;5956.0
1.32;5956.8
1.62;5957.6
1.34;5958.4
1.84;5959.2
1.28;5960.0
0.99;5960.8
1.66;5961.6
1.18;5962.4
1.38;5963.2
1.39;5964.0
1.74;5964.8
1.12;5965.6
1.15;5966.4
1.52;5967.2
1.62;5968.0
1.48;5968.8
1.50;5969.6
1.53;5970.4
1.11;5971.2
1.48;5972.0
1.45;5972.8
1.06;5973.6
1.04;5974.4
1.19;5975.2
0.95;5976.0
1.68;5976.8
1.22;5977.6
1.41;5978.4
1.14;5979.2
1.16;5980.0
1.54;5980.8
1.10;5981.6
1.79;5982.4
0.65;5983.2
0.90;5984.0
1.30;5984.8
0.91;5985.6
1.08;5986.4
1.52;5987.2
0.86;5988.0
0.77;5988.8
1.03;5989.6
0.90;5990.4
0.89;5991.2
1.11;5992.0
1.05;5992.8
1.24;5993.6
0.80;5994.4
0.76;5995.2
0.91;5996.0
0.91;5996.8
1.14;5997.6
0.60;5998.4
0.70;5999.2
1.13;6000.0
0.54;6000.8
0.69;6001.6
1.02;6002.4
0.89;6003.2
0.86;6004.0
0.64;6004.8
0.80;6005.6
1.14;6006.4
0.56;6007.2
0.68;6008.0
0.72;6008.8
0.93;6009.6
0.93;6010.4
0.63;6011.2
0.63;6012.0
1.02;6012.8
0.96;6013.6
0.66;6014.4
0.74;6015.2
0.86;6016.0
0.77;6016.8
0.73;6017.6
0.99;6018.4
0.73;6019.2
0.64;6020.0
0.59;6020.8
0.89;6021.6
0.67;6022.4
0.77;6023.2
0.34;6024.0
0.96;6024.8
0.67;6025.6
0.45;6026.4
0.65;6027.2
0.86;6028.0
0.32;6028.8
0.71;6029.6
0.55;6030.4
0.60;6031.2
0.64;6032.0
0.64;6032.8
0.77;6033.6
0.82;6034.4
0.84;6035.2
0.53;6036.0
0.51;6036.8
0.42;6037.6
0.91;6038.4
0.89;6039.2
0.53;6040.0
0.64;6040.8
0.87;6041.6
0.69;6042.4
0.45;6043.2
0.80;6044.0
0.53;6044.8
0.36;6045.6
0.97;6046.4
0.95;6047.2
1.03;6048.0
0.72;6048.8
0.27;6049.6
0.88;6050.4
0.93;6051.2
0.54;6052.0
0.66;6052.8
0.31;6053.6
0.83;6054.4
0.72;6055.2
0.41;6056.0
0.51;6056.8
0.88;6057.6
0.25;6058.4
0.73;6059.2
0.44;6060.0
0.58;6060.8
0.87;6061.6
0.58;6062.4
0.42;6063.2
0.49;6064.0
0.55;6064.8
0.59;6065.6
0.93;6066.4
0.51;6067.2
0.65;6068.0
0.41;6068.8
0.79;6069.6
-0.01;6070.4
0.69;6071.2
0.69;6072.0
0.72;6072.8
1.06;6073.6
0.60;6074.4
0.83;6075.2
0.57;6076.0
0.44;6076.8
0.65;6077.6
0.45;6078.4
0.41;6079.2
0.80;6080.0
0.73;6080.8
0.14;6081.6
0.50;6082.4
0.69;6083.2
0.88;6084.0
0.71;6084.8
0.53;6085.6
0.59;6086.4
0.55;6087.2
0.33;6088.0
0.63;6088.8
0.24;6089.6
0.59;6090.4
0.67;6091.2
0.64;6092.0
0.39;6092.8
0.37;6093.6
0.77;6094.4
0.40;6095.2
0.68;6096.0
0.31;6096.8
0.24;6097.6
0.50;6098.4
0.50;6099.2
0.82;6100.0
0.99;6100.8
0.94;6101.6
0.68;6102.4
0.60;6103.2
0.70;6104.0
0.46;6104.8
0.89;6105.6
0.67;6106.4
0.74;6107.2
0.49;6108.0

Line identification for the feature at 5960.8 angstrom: Mg II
